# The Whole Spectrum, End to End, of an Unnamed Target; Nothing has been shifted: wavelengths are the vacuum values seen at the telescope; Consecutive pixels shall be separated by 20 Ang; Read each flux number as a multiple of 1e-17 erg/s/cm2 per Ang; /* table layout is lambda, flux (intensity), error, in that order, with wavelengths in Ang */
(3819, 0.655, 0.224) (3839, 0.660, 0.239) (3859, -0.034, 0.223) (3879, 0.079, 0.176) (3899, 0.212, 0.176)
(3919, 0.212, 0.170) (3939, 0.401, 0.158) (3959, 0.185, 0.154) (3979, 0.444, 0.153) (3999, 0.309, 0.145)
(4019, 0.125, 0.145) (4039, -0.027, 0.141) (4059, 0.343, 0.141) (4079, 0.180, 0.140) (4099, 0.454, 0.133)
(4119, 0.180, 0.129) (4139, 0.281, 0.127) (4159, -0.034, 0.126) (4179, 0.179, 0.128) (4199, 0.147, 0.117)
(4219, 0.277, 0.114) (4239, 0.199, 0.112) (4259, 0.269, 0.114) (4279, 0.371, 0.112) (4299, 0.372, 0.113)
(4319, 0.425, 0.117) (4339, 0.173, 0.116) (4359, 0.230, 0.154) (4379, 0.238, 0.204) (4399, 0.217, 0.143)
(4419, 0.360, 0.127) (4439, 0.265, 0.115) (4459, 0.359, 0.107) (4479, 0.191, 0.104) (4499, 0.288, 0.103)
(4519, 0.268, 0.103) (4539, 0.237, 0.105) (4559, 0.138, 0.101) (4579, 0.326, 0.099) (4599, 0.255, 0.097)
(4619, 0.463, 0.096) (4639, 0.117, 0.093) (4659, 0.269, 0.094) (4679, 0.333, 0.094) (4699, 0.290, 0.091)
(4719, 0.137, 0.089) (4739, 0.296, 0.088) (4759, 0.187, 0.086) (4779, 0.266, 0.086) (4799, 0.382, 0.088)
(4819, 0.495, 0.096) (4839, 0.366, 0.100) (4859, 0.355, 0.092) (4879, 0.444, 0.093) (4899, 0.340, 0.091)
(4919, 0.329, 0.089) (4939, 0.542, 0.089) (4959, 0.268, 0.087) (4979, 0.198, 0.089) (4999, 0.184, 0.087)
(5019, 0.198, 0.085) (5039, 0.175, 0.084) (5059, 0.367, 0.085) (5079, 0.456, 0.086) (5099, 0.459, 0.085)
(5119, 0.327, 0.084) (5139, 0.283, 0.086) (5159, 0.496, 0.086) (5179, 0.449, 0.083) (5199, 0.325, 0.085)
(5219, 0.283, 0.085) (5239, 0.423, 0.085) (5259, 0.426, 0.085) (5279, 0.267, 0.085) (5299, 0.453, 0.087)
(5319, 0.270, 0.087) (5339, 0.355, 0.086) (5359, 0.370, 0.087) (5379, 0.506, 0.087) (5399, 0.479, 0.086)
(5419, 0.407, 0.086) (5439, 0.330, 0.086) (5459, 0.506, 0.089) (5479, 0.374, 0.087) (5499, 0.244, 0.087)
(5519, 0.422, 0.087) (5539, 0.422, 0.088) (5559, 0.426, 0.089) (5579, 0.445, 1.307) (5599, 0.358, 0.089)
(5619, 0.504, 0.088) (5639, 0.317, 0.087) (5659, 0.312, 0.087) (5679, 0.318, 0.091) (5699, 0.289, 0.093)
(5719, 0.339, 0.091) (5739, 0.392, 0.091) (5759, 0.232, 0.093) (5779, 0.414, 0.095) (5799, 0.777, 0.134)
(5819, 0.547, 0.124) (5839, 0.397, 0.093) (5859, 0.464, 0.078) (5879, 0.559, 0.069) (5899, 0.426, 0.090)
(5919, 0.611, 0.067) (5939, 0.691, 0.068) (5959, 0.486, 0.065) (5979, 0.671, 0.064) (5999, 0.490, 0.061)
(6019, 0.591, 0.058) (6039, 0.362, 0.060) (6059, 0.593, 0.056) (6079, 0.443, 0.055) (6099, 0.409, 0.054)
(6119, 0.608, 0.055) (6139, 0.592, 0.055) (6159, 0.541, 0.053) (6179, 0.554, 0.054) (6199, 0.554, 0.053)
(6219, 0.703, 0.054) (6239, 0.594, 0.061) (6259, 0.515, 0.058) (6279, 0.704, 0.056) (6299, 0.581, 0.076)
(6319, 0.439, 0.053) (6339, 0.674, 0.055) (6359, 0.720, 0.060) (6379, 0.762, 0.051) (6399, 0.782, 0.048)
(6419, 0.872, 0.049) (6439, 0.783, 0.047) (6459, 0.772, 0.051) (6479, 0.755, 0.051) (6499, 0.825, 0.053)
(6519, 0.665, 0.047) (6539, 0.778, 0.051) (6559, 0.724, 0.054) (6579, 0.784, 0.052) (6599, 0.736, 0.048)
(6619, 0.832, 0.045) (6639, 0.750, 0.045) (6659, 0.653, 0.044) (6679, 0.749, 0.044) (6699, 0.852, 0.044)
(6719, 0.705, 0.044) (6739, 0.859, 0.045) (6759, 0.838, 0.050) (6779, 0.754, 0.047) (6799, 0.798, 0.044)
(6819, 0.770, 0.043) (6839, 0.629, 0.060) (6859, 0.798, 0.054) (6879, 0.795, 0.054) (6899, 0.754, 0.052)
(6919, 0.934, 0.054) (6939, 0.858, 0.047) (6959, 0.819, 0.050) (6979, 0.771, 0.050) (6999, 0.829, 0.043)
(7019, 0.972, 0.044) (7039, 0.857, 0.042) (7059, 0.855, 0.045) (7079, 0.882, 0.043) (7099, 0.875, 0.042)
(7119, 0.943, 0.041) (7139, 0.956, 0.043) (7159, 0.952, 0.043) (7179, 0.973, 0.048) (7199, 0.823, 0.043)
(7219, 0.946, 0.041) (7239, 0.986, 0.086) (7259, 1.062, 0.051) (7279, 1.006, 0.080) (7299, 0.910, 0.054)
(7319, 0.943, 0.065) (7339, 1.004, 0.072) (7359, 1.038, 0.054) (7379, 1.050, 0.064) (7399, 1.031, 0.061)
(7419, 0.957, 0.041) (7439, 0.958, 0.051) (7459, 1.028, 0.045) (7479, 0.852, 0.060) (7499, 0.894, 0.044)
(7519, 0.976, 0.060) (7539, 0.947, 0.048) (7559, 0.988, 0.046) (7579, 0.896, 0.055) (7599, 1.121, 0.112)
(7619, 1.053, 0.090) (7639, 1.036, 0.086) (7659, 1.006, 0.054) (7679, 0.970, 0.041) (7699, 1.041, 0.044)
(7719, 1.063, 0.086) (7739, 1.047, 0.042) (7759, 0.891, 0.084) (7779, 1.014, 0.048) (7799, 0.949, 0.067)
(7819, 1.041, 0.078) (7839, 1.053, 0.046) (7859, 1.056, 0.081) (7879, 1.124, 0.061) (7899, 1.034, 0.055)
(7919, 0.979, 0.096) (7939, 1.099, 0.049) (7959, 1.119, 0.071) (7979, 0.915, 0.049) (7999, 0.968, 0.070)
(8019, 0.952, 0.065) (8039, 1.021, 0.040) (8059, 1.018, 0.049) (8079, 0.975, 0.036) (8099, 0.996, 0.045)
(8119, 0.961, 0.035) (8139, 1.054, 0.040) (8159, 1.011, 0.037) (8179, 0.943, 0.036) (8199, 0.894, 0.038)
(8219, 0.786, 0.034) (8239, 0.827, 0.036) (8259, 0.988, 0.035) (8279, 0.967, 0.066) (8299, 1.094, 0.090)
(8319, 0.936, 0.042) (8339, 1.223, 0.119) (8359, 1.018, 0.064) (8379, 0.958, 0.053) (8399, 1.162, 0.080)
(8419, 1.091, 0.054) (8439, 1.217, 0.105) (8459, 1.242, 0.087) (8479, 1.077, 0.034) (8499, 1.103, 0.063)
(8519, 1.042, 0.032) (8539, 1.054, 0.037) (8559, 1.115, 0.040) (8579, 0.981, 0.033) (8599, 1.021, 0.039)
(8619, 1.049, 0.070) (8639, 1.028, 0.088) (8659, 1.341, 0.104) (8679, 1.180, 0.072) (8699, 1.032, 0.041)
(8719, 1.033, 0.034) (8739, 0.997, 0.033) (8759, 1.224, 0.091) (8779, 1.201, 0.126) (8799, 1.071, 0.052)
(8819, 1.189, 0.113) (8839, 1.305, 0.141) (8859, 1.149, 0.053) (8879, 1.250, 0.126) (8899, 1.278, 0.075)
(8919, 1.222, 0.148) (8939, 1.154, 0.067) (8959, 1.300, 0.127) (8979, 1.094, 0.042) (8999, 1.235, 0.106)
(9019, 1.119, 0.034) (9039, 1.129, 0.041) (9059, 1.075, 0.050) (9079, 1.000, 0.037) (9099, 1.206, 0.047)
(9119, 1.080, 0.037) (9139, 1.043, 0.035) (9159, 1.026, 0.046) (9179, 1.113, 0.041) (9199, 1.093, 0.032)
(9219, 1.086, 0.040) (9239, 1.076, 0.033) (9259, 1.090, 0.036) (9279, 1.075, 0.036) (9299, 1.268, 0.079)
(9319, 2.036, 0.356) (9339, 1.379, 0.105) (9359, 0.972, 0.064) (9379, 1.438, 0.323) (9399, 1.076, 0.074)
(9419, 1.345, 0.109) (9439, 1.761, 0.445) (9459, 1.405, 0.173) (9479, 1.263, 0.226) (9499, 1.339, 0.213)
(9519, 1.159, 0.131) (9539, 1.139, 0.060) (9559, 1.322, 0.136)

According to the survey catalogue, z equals 0.590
